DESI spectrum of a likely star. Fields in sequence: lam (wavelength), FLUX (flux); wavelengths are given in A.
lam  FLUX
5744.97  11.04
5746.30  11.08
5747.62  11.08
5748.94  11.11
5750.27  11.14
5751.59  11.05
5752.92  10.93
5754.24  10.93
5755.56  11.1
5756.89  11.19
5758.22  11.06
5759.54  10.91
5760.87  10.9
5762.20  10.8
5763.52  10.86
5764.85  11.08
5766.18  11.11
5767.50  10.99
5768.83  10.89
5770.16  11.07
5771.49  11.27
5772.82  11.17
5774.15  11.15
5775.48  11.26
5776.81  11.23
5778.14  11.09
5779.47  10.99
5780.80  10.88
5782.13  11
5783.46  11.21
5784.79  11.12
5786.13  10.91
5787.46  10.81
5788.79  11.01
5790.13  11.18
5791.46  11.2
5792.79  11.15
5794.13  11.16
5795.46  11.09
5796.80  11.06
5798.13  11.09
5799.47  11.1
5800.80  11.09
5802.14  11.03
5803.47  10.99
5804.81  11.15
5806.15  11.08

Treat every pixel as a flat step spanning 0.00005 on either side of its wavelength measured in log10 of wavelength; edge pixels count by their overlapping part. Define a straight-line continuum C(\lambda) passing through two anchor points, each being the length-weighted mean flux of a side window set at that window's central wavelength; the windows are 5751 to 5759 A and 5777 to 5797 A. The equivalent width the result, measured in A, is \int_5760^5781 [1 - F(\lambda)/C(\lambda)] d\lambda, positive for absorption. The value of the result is 0.0 A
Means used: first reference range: 11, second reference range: 11.1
